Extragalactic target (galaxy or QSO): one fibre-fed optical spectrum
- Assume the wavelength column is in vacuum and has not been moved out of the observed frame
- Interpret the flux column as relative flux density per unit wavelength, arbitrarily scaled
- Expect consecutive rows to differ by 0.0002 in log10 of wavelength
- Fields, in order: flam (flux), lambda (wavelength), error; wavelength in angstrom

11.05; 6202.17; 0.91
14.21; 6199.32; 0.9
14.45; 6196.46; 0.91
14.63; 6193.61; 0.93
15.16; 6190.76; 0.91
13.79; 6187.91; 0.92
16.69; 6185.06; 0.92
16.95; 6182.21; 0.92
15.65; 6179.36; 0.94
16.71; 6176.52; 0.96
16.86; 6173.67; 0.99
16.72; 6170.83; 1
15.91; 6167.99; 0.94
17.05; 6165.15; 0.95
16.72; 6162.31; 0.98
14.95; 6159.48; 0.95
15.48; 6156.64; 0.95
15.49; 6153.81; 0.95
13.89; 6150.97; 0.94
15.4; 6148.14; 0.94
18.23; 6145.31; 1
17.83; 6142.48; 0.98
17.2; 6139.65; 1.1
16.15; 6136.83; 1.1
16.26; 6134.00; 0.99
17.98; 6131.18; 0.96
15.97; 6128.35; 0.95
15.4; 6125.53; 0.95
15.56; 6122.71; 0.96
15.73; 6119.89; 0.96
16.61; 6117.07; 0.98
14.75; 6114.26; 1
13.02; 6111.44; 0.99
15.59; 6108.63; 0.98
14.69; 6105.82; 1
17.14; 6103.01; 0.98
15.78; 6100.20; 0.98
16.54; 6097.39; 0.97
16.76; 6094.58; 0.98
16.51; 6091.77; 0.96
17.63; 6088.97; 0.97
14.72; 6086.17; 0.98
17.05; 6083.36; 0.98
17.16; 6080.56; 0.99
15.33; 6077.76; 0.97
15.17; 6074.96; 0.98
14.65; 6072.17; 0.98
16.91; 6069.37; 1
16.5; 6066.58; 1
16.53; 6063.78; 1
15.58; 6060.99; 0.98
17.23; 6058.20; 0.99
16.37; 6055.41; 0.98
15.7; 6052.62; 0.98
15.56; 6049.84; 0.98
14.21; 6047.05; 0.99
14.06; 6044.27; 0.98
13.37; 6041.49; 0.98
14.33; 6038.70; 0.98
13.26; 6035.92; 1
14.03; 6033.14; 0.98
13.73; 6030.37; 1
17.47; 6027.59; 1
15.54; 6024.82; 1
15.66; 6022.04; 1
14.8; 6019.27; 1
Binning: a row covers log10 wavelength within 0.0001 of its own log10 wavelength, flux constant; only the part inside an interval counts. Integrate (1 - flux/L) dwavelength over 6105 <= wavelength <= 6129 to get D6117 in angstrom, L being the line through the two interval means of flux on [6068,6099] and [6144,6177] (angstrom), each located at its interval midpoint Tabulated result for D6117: 1.4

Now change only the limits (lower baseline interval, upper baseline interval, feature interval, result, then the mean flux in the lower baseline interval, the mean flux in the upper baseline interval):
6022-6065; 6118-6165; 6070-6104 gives -1.3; 15.1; 16.2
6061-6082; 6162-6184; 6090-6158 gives 1.2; 16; 16.6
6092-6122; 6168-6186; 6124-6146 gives -1.1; 15.7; 16.5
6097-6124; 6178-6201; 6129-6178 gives -3.5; 15.5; 15.1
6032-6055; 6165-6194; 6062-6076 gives -1.2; 14.4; 16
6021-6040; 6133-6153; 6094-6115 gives 0.5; 14.8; 16.4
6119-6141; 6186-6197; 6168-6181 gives -1.2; 16.3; 14.6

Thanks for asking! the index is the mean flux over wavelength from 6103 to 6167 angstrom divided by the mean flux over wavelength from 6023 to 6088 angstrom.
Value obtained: 1.0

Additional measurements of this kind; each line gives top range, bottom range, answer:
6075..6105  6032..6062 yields 1.10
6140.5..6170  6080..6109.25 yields 0.99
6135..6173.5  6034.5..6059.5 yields 1.09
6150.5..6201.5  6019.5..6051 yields 1.06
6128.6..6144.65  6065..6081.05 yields 1.07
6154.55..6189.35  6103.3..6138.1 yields 1.03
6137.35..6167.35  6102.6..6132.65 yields 1.04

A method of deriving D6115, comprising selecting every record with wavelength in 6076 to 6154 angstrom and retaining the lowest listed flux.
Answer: 13.02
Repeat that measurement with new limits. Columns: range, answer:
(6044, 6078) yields 14.06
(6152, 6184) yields 14.95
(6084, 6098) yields 14.72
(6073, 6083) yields 15.17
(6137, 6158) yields 13.89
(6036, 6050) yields 13.37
